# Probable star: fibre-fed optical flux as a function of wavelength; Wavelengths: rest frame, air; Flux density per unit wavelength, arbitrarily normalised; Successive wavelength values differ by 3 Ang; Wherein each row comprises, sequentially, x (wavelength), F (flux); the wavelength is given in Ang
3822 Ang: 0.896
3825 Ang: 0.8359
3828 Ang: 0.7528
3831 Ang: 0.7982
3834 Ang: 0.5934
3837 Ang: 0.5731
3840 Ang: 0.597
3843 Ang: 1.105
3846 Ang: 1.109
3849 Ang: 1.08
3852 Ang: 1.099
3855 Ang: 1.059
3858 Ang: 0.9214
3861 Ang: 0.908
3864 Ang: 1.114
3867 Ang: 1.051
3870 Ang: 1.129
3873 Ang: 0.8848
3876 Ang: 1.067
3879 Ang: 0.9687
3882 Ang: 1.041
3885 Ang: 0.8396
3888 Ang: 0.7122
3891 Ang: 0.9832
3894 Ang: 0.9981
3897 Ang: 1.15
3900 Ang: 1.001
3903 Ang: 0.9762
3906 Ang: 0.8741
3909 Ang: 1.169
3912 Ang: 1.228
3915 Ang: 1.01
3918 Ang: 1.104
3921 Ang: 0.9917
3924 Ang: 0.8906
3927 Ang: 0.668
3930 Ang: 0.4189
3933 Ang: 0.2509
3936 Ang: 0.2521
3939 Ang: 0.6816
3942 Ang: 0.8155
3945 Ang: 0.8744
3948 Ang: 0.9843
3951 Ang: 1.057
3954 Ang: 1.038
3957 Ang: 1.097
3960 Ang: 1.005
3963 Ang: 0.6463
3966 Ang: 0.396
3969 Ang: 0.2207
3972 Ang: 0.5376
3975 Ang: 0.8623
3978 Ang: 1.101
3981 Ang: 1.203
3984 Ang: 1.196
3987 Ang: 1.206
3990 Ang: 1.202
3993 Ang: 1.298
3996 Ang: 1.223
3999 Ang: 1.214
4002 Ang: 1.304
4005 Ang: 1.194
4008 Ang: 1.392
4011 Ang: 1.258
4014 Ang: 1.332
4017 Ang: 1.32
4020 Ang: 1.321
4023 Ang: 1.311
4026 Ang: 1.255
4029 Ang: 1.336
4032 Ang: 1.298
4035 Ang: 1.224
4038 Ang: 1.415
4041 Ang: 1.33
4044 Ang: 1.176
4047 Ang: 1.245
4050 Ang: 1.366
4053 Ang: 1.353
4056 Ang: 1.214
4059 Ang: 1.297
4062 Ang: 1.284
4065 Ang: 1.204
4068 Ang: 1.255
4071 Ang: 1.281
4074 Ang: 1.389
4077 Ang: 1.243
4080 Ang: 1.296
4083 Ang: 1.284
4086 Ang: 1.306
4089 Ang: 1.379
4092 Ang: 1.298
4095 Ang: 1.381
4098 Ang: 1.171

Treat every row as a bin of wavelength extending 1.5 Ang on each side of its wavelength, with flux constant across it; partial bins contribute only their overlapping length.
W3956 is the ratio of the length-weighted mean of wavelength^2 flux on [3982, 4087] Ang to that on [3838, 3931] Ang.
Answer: 1.42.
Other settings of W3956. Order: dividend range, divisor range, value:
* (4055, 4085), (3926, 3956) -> 1.91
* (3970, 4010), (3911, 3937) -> 1.56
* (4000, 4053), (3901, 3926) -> 1.35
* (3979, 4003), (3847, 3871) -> 1.26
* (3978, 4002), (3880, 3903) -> 1.33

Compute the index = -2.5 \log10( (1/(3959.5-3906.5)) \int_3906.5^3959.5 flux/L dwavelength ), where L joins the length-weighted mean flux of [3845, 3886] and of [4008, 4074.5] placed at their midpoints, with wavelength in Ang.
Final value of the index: 0.294 mag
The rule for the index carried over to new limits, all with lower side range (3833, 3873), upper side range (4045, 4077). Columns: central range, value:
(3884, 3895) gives 0.15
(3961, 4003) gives 0.20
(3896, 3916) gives -0.02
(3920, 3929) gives 0.29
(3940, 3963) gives 0.16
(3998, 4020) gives -0.08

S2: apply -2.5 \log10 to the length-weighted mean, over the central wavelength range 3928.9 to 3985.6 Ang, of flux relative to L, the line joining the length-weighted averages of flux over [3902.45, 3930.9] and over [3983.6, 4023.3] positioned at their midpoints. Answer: 0.39 mag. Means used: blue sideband 0.942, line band 0.774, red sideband 1.27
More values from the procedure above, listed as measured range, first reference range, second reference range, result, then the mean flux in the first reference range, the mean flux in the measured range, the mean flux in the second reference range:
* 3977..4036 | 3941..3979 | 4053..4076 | -0.23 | 0.814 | 1.26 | 1.28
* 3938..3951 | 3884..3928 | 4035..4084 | 0.21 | 0.978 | 0.87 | 1.29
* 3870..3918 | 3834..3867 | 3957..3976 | -0.21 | 0.944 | 1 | 0.643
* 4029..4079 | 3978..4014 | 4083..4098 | 0.00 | 1.24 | 1.29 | 1.32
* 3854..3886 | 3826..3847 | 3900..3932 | -0.19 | 0.783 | 1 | 0.926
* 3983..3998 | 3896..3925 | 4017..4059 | -0.02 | 1.04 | 1.23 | 1.3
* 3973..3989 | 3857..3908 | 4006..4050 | 0.10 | 0.98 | 1.1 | 1.3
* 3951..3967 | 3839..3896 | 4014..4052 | 0.31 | 0.987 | 0.871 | 1.3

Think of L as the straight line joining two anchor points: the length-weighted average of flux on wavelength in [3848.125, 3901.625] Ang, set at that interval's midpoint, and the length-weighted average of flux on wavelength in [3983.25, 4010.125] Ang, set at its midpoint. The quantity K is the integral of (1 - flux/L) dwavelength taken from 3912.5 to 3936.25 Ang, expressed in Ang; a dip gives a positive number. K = 7.6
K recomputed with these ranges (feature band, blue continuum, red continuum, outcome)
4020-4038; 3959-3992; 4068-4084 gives -3.29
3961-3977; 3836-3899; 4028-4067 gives 8.15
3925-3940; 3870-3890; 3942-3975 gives 6.76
